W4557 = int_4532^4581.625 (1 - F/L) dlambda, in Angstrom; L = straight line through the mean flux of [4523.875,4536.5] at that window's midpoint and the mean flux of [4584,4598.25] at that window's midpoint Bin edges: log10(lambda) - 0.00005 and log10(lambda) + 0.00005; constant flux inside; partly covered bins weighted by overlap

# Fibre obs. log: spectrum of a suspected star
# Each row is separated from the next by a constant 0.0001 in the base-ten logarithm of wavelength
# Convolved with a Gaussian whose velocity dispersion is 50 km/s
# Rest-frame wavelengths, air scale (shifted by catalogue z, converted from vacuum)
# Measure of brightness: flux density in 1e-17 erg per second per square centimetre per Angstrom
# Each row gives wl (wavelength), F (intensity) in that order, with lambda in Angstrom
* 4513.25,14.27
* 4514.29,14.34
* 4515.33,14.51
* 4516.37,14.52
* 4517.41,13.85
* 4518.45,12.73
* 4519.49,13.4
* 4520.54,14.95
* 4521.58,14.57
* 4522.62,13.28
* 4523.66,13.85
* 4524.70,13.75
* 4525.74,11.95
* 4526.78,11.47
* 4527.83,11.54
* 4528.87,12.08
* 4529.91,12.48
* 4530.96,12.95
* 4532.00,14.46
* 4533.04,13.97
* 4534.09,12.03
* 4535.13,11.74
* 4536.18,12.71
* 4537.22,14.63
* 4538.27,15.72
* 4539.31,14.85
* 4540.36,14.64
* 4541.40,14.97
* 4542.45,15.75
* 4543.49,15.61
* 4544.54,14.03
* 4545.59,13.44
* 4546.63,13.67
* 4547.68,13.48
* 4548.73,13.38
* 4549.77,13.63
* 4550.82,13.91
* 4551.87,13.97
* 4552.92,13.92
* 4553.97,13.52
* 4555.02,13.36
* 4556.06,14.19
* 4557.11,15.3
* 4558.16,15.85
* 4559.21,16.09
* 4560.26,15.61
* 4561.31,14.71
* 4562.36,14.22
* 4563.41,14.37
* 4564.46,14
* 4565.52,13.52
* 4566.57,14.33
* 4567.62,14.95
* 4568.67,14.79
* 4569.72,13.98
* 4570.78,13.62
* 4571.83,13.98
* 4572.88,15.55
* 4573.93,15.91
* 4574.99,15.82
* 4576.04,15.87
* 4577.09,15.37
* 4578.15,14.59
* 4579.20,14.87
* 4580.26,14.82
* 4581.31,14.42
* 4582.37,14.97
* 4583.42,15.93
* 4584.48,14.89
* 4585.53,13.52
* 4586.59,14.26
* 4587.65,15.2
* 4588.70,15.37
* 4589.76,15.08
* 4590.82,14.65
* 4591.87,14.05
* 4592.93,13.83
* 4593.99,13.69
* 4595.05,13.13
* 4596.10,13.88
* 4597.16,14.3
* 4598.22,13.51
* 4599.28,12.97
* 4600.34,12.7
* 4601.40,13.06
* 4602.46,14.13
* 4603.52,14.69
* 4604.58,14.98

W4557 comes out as -4.0 Angstrom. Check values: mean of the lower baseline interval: 12.6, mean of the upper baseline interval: 14.3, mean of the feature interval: 14.4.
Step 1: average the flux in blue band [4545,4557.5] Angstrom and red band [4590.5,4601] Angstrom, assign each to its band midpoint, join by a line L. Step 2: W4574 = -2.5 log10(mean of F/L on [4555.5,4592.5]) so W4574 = -0.08 mag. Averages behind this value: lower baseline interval 13.8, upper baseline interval 13.6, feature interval 14.8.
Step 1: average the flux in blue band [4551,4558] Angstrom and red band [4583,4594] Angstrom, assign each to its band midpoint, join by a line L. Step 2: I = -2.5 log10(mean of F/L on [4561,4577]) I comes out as -0.02 mag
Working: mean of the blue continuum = 14.1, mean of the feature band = 14.7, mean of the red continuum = 14.6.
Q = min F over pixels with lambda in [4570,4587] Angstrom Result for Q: 13.52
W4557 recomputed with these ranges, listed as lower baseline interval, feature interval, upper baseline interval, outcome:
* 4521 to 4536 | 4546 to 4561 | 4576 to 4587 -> -0.52 Angstrom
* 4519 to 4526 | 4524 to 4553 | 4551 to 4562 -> 1.16 Angstrom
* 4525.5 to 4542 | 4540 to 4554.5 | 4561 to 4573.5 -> -0.45 Angstrom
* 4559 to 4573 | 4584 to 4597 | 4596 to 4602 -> -0.61 Angstrom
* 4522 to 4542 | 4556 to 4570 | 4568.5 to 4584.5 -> -0.26 Angstrom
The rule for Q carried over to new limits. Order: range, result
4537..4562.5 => 13.36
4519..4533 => 11.47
